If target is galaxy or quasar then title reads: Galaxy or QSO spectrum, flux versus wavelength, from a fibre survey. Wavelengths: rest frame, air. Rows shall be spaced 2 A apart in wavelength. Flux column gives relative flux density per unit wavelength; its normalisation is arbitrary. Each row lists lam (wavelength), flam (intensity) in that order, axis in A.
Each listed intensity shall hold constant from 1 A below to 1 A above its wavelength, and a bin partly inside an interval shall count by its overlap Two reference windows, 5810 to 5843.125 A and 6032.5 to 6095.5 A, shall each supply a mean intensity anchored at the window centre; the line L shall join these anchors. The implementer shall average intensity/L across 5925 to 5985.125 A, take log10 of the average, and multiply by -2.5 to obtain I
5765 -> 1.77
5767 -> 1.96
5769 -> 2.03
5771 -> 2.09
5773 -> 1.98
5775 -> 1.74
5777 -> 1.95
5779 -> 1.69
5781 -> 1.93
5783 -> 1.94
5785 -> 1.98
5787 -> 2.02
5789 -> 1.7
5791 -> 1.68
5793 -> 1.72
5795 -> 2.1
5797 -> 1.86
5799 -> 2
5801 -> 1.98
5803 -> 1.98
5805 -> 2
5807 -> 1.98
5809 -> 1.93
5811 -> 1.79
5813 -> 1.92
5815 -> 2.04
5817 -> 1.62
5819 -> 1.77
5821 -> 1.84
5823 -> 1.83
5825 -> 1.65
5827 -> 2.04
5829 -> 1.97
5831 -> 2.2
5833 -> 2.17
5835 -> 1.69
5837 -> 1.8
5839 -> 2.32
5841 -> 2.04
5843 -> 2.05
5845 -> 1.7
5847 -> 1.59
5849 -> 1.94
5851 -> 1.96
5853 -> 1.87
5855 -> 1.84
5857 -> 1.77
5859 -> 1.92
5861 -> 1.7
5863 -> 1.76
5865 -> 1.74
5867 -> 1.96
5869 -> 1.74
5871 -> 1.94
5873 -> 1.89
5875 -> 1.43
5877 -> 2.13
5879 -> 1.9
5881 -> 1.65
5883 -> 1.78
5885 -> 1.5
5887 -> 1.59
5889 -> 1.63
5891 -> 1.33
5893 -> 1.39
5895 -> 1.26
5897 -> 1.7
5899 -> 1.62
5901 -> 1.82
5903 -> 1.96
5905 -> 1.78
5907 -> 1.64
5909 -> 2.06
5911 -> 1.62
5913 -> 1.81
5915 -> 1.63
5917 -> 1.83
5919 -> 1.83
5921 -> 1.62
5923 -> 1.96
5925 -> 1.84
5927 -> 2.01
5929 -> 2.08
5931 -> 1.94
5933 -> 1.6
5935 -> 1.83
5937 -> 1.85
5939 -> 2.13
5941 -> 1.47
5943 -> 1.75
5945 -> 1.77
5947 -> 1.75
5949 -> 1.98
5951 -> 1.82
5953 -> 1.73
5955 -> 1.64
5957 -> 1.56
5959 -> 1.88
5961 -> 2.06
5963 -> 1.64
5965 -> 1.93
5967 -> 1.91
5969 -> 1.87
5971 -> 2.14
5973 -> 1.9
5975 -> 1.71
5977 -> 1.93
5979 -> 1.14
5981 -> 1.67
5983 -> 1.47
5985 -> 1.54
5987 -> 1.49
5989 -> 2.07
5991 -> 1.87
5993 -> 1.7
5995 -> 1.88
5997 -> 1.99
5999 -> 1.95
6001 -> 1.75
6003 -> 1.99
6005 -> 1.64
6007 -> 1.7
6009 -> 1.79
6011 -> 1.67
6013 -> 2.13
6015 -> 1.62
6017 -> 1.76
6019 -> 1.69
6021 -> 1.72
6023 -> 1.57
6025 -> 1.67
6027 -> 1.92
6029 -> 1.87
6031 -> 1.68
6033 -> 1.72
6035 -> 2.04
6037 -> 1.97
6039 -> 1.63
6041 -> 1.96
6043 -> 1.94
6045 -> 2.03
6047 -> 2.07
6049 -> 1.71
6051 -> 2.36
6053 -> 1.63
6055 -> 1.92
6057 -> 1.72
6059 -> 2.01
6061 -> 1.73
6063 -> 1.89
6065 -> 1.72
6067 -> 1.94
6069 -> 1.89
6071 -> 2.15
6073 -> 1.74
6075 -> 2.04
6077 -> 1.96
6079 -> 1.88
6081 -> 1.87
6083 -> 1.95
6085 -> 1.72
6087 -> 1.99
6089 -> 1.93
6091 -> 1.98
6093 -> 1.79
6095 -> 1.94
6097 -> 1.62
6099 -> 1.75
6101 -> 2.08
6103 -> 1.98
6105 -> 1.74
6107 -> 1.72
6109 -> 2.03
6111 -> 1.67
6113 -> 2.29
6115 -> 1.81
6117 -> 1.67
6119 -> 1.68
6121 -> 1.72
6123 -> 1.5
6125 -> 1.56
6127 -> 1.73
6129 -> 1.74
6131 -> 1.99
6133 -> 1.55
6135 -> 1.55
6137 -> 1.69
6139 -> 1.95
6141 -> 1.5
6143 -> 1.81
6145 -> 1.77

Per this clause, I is 0.07 mag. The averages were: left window 1.92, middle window 1.79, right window 1.9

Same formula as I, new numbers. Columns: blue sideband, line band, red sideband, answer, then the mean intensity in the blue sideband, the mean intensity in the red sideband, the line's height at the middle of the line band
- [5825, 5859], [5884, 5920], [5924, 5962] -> 0.122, 1.93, 1.83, 1.87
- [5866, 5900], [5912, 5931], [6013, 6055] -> -0.082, 1.67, 1.84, 1.71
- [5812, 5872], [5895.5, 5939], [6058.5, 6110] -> 0.041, 1.88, 1.88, 1.88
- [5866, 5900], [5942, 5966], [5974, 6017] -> -0.045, 1.67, 1.75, 1.72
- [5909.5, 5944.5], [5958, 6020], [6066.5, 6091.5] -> 0.041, 1.81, 1.92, 1.86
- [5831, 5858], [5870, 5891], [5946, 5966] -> 0.092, 1.91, 1.8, 1.88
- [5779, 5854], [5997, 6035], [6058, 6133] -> 0.048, 1.91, 1.84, 1.86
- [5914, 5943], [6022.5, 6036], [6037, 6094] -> 0.054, 1.83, 1.9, 1.88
